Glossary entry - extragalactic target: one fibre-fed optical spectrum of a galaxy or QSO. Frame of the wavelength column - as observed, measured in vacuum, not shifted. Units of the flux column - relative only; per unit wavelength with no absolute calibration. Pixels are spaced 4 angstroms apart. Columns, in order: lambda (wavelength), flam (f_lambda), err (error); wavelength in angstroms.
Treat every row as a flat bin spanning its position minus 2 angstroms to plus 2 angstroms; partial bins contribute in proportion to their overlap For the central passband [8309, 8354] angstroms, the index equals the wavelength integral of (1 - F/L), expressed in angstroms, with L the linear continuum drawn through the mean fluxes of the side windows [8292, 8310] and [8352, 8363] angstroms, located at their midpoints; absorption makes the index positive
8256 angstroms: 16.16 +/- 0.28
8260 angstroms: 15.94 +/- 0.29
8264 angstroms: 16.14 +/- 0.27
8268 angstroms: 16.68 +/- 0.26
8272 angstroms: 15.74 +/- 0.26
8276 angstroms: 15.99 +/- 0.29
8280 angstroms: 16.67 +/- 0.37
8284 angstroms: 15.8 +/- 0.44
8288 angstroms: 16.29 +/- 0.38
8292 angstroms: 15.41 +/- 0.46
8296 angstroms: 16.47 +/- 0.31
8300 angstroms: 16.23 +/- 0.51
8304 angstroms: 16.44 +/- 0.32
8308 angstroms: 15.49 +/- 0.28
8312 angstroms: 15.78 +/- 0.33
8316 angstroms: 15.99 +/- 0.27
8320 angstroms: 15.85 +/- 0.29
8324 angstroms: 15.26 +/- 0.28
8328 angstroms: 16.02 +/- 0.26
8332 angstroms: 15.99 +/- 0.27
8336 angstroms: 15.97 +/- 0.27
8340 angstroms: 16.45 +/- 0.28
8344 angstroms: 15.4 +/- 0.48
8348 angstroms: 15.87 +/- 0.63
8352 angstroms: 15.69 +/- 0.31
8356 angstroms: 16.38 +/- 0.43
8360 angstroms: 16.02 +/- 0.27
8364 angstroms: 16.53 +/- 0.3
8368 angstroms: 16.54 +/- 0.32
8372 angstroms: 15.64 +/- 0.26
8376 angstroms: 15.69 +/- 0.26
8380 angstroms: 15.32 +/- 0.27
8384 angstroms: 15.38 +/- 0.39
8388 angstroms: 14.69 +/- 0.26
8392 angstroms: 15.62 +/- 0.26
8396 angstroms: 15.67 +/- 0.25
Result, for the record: 0.8 angstroms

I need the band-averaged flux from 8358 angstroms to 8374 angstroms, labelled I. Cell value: 16.2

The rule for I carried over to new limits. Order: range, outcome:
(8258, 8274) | 16.1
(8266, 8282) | 16.3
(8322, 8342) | 15.9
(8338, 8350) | 15.9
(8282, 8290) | 16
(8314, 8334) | 15.8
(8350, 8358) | 16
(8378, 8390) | 15.1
